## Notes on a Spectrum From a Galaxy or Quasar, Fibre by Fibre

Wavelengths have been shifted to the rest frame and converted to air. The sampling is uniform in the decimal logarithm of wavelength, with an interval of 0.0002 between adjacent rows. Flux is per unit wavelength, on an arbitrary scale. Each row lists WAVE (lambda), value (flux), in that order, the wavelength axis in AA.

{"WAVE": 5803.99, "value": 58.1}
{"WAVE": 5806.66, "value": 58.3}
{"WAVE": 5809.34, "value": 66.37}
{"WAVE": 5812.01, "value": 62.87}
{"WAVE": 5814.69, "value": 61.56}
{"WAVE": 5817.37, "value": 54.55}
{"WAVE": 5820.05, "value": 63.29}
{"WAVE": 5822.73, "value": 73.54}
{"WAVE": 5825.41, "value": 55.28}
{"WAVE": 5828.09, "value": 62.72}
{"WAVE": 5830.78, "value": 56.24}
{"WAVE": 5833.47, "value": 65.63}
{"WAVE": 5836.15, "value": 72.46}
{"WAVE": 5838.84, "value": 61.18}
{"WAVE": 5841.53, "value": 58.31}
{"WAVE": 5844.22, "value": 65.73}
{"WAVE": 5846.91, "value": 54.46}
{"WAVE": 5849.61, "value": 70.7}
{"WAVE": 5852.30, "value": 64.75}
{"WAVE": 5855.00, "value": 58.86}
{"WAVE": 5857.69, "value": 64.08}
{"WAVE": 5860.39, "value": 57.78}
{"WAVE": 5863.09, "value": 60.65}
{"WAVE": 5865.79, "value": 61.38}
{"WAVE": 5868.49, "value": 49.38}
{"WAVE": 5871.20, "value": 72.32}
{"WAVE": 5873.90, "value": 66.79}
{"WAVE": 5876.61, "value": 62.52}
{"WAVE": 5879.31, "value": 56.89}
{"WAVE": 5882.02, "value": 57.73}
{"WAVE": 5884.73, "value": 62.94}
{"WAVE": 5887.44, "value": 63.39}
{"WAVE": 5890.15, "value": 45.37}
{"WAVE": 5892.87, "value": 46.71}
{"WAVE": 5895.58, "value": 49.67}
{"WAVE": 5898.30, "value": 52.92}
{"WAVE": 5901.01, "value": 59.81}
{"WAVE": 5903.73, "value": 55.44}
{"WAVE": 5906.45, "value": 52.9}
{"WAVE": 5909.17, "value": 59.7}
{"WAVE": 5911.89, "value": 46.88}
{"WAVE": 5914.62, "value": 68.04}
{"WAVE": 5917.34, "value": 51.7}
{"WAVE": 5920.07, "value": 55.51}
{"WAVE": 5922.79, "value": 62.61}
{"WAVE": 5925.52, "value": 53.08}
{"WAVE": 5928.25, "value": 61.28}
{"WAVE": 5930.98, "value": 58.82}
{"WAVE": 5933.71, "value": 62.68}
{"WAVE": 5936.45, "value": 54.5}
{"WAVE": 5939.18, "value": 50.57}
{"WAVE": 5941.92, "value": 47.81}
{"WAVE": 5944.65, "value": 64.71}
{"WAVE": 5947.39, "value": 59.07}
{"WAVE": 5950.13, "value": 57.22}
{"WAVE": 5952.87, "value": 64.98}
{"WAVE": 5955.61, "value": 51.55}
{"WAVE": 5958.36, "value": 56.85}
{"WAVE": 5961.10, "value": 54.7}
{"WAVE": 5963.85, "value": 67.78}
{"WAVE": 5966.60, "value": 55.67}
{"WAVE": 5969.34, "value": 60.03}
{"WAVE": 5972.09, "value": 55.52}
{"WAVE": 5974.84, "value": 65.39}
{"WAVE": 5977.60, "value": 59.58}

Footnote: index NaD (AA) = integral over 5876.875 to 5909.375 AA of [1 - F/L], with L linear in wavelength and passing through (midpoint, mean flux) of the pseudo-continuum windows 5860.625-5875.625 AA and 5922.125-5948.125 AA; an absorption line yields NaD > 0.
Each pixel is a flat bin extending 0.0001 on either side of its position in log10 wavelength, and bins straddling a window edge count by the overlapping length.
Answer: 2.6 AA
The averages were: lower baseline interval 61.8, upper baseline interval 57.3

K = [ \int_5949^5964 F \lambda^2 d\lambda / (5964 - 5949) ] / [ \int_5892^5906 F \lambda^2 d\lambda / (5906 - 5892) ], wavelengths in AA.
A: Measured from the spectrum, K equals 1.12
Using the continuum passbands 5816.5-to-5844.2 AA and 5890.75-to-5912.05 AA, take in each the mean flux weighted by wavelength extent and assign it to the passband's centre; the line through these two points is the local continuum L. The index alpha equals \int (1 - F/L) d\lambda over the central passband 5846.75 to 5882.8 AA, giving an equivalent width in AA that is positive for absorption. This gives -2.24 AA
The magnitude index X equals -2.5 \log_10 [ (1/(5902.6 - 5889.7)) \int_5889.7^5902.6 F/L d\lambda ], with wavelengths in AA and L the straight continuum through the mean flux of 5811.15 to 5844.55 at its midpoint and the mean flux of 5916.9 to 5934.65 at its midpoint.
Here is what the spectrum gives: 0.16 mag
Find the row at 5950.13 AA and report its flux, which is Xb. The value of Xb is 57.22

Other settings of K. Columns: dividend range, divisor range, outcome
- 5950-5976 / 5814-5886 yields 0.99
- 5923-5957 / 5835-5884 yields 0.95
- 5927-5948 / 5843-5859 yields 0.94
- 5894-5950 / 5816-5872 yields 0.93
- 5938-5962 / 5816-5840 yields 0.94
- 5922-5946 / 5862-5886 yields 0.95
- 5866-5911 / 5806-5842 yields 0.93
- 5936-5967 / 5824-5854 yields 0.95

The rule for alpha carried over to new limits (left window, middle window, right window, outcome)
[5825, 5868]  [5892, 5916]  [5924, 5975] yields 1.9 AA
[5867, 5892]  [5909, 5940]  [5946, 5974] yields 0.9 AA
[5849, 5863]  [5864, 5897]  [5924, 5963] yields 1.7 AA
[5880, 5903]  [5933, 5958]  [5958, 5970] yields 0.5 AA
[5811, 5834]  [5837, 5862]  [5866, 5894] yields -0.7 AA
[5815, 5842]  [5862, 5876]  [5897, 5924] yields -0.6 AA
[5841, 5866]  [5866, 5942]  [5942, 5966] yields 4.3 AA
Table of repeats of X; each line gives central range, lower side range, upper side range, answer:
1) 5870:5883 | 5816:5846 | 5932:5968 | -0.05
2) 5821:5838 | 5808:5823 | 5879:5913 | -0.05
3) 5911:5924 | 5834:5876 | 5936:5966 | 0.04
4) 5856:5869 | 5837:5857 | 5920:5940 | 0.04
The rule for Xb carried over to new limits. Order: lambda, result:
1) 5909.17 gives 59.7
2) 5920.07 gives 55.51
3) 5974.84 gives 65.39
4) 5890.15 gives 45.37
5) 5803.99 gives 58.1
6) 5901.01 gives 59.81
